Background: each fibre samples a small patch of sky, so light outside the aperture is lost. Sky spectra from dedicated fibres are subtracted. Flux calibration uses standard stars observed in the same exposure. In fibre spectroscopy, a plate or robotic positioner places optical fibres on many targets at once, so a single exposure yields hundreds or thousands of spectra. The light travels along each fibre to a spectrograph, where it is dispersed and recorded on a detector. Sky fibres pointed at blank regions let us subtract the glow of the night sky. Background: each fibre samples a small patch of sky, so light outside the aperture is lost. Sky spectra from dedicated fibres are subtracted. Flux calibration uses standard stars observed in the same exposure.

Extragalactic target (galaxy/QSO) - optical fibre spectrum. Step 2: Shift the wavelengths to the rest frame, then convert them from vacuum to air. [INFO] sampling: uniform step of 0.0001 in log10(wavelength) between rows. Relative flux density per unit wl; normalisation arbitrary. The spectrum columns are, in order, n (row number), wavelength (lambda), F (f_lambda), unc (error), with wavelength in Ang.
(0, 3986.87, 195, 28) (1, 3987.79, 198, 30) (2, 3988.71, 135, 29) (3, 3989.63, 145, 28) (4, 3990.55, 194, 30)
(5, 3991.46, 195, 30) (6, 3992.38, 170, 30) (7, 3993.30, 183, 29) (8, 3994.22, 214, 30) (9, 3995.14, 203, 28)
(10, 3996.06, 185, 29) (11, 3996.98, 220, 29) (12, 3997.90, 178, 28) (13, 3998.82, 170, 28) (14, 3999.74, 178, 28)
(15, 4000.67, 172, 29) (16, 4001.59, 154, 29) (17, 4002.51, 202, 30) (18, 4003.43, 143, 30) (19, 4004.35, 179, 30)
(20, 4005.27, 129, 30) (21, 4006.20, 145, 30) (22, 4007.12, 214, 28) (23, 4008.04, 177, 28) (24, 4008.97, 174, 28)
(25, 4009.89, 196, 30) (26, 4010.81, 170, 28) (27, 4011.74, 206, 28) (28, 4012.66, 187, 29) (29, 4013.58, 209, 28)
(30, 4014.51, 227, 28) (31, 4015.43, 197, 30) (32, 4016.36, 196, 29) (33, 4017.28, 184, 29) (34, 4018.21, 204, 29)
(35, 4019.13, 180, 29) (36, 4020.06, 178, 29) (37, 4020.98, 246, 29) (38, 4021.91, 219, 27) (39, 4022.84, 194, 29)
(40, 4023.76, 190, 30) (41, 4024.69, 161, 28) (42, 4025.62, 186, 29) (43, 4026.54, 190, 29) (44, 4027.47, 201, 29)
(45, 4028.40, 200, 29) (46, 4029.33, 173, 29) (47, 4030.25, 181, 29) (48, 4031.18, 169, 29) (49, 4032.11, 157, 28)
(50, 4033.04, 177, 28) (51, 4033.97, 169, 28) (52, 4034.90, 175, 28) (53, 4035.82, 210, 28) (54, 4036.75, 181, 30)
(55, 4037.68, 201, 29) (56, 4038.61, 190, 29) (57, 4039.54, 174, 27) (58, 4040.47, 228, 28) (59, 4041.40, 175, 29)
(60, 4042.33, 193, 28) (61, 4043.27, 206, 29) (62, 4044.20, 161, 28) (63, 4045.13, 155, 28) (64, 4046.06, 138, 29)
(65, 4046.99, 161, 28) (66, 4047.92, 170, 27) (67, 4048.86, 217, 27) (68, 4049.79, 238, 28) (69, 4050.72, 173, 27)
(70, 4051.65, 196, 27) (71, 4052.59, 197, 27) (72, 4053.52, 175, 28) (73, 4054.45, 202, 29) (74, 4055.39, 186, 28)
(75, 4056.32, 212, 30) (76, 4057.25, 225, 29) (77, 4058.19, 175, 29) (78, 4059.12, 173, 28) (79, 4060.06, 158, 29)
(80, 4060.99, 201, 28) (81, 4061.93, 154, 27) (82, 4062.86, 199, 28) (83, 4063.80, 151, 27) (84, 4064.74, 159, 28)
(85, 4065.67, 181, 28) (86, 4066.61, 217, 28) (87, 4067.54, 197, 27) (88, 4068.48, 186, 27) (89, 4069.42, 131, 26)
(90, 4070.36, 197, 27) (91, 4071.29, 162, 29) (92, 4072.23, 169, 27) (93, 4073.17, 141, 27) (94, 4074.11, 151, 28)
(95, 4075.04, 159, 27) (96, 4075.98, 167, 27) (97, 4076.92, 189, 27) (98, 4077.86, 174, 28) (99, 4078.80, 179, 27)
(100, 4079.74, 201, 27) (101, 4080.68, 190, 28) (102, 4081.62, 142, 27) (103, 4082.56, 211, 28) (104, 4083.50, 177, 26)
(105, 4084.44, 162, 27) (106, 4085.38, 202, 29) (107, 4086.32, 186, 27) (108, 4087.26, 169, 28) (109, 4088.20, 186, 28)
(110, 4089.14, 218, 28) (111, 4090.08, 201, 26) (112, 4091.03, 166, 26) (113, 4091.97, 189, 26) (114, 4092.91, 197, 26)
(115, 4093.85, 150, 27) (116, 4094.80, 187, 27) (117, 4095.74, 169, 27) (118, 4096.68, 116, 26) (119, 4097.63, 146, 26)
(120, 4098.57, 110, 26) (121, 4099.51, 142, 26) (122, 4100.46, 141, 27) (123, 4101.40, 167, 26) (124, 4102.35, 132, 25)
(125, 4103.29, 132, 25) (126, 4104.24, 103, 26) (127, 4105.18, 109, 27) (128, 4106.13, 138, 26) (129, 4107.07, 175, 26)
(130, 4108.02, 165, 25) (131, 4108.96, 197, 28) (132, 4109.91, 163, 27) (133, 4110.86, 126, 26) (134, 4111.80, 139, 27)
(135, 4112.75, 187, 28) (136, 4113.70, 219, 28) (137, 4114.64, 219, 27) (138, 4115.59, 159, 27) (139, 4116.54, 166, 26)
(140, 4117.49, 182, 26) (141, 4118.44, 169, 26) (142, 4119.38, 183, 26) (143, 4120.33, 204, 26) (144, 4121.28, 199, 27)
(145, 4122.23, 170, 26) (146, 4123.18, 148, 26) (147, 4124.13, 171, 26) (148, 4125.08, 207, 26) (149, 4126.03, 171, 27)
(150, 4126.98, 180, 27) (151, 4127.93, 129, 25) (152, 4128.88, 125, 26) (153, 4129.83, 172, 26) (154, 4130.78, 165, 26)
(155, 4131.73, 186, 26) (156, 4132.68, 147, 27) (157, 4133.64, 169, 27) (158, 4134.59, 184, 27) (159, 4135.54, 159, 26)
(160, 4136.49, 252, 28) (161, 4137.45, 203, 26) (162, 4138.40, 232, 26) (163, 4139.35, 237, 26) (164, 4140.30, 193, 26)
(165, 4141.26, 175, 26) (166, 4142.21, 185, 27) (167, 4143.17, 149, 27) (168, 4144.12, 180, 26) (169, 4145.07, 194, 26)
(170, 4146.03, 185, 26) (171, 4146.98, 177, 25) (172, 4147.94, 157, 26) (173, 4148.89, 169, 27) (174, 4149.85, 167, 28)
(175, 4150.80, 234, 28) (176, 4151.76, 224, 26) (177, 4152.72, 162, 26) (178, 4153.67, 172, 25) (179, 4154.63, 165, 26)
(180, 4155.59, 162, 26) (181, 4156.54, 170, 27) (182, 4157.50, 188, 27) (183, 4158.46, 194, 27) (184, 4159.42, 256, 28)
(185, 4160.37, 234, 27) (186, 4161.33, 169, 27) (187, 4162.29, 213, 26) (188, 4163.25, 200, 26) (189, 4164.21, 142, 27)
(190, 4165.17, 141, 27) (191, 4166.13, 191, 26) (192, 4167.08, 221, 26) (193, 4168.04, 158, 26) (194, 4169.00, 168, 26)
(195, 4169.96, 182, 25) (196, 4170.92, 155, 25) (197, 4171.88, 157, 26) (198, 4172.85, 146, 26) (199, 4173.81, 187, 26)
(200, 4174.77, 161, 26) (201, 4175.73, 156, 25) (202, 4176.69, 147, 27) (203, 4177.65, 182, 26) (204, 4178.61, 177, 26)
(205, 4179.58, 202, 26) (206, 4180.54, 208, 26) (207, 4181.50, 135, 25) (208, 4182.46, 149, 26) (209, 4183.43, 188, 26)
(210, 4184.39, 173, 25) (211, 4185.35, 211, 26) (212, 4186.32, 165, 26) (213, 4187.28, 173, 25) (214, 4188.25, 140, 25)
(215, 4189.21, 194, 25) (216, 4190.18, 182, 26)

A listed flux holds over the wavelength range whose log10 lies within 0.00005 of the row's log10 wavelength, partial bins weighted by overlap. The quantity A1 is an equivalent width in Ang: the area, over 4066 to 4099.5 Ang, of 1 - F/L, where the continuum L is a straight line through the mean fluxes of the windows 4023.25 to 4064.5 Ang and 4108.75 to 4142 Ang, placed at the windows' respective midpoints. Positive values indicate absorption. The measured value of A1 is 1.5 Ang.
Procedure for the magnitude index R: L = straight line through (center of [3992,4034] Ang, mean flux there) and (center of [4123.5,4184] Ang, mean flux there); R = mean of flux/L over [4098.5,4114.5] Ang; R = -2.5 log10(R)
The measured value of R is 0.19 mag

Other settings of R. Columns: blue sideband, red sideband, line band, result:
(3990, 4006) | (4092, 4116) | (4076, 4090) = -0.150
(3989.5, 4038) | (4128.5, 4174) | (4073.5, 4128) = 0.091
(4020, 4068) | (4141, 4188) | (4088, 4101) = 0.113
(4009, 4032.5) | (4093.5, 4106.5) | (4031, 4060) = -0.064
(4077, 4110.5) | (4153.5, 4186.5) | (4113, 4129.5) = -0.042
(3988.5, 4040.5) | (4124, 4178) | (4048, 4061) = -0.058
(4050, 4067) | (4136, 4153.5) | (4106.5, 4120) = 0.090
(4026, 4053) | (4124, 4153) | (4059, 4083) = 0.057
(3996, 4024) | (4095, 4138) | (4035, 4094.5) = -0.040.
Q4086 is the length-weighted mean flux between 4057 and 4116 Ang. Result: 169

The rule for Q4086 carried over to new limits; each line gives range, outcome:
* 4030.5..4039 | 181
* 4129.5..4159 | 184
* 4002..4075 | 184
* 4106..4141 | 179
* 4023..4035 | 180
